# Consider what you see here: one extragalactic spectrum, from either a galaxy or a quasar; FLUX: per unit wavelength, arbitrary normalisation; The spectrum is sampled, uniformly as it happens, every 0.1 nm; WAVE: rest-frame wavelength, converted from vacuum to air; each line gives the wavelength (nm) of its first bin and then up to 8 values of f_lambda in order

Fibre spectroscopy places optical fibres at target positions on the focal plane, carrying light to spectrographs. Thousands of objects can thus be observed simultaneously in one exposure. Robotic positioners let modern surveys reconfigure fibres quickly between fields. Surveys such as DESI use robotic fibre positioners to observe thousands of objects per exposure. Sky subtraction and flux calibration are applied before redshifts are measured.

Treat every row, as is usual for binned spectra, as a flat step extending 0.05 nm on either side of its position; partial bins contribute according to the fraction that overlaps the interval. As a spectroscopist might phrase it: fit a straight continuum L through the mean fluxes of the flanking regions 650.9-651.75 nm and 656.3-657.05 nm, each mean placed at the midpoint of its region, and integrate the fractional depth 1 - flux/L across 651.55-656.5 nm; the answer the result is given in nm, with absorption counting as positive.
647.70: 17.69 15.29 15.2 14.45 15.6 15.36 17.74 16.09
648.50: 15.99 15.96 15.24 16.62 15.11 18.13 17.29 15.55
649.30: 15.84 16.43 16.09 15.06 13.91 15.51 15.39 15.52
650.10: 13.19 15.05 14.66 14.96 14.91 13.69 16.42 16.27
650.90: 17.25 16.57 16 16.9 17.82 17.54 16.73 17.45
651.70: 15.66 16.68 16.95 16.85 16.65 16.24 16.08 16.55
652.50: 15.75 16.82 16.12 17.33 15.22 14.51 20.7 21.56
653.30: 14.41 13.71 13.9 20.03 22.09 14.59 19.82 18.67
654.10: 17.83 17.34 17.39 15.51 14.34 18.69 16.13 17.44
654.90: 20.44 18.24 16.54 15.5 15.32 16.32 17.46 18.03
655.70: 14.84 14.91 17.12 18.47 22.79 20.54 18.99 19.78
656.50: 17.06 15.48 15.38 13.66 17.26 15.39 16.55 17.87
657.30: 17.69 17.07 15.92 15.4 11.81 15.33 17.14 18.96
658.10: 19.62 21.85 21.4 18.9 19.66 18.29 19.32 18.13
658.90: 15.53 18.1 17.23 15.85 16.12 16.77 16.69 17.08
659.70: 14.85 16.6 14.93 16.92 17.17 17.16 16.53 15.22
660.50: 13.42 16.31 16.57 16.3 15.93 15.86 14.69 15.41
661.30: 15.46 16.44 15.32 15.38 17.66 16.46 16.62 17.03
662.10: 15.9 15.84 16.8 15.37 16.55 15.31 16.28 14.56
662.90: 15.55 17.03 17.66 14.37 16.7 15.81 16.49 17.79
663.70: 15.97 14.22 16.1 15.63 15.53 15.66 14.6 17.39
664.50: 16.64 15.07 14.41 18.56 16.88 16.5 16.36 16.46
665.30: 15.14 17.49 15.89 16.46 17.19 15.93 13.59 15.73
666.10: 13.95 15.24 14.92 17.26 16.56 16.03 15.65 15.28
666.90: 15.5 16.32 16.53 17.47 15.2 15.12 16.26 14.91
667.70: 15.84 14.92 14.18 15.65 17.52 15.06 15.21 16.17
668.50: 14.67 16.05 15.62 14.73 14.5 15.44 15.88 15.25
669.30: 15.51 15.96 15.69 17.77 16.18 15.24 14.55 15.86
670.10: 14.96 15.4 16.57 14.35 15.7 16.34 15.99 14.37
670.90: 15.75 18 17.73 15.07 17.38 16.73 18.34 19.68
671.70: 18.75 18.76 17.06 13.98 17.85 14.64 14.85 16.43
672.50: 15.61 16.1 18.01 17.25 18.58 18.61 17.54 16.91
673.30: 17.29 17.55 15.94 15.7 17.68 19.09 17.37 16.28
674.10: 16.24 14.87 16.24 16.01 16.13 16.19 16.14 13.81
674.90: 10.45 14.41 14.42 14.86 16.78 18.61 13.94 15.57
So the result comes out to -0.17 nm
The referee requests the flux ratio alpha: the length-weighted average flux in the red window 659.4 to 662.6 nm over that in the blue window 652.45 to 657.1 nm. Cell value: 0.94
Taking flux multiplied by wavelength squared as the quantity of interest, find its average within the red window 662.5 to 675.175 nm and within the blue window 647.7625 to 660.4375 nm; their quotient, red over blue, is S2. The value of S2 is 1.00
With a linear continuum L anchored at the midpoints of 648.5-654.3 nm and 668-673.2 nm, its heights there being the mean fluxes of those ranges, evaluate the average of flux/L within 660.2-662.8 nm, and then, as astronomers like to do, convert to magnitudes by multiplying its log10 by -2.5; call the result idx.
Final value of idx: 0.03 mag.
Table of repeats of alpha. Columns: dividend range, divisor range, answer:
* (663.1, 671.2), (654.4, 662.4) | 0.94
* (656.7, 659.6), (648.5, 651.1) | 1.10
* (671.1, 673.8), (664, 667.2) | 1.07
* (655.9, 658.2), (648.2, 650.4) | 1.10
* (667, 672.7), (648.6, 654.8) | 0.98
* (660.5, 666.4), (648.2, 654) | 0.98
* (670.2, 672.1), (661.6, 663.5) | 1.03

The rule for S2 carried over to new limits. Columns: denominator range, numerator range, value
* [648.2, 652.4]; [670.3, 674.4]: 1.12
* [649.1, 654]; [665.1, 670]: 1.01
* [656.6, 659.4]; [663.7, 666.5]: 0.94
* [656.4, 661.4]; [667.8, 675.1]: 1.00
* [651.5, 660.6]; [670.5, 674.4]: 1.04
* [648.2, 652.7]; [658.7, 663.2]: 1.04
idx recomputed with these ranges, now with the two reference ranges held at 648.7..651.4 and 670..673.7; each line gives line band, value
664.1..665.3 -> 0.01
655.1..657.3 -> -0.07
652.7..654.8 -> -0.08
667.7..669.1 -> 0.08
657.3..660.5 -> -0.06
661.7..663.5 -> 0.01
